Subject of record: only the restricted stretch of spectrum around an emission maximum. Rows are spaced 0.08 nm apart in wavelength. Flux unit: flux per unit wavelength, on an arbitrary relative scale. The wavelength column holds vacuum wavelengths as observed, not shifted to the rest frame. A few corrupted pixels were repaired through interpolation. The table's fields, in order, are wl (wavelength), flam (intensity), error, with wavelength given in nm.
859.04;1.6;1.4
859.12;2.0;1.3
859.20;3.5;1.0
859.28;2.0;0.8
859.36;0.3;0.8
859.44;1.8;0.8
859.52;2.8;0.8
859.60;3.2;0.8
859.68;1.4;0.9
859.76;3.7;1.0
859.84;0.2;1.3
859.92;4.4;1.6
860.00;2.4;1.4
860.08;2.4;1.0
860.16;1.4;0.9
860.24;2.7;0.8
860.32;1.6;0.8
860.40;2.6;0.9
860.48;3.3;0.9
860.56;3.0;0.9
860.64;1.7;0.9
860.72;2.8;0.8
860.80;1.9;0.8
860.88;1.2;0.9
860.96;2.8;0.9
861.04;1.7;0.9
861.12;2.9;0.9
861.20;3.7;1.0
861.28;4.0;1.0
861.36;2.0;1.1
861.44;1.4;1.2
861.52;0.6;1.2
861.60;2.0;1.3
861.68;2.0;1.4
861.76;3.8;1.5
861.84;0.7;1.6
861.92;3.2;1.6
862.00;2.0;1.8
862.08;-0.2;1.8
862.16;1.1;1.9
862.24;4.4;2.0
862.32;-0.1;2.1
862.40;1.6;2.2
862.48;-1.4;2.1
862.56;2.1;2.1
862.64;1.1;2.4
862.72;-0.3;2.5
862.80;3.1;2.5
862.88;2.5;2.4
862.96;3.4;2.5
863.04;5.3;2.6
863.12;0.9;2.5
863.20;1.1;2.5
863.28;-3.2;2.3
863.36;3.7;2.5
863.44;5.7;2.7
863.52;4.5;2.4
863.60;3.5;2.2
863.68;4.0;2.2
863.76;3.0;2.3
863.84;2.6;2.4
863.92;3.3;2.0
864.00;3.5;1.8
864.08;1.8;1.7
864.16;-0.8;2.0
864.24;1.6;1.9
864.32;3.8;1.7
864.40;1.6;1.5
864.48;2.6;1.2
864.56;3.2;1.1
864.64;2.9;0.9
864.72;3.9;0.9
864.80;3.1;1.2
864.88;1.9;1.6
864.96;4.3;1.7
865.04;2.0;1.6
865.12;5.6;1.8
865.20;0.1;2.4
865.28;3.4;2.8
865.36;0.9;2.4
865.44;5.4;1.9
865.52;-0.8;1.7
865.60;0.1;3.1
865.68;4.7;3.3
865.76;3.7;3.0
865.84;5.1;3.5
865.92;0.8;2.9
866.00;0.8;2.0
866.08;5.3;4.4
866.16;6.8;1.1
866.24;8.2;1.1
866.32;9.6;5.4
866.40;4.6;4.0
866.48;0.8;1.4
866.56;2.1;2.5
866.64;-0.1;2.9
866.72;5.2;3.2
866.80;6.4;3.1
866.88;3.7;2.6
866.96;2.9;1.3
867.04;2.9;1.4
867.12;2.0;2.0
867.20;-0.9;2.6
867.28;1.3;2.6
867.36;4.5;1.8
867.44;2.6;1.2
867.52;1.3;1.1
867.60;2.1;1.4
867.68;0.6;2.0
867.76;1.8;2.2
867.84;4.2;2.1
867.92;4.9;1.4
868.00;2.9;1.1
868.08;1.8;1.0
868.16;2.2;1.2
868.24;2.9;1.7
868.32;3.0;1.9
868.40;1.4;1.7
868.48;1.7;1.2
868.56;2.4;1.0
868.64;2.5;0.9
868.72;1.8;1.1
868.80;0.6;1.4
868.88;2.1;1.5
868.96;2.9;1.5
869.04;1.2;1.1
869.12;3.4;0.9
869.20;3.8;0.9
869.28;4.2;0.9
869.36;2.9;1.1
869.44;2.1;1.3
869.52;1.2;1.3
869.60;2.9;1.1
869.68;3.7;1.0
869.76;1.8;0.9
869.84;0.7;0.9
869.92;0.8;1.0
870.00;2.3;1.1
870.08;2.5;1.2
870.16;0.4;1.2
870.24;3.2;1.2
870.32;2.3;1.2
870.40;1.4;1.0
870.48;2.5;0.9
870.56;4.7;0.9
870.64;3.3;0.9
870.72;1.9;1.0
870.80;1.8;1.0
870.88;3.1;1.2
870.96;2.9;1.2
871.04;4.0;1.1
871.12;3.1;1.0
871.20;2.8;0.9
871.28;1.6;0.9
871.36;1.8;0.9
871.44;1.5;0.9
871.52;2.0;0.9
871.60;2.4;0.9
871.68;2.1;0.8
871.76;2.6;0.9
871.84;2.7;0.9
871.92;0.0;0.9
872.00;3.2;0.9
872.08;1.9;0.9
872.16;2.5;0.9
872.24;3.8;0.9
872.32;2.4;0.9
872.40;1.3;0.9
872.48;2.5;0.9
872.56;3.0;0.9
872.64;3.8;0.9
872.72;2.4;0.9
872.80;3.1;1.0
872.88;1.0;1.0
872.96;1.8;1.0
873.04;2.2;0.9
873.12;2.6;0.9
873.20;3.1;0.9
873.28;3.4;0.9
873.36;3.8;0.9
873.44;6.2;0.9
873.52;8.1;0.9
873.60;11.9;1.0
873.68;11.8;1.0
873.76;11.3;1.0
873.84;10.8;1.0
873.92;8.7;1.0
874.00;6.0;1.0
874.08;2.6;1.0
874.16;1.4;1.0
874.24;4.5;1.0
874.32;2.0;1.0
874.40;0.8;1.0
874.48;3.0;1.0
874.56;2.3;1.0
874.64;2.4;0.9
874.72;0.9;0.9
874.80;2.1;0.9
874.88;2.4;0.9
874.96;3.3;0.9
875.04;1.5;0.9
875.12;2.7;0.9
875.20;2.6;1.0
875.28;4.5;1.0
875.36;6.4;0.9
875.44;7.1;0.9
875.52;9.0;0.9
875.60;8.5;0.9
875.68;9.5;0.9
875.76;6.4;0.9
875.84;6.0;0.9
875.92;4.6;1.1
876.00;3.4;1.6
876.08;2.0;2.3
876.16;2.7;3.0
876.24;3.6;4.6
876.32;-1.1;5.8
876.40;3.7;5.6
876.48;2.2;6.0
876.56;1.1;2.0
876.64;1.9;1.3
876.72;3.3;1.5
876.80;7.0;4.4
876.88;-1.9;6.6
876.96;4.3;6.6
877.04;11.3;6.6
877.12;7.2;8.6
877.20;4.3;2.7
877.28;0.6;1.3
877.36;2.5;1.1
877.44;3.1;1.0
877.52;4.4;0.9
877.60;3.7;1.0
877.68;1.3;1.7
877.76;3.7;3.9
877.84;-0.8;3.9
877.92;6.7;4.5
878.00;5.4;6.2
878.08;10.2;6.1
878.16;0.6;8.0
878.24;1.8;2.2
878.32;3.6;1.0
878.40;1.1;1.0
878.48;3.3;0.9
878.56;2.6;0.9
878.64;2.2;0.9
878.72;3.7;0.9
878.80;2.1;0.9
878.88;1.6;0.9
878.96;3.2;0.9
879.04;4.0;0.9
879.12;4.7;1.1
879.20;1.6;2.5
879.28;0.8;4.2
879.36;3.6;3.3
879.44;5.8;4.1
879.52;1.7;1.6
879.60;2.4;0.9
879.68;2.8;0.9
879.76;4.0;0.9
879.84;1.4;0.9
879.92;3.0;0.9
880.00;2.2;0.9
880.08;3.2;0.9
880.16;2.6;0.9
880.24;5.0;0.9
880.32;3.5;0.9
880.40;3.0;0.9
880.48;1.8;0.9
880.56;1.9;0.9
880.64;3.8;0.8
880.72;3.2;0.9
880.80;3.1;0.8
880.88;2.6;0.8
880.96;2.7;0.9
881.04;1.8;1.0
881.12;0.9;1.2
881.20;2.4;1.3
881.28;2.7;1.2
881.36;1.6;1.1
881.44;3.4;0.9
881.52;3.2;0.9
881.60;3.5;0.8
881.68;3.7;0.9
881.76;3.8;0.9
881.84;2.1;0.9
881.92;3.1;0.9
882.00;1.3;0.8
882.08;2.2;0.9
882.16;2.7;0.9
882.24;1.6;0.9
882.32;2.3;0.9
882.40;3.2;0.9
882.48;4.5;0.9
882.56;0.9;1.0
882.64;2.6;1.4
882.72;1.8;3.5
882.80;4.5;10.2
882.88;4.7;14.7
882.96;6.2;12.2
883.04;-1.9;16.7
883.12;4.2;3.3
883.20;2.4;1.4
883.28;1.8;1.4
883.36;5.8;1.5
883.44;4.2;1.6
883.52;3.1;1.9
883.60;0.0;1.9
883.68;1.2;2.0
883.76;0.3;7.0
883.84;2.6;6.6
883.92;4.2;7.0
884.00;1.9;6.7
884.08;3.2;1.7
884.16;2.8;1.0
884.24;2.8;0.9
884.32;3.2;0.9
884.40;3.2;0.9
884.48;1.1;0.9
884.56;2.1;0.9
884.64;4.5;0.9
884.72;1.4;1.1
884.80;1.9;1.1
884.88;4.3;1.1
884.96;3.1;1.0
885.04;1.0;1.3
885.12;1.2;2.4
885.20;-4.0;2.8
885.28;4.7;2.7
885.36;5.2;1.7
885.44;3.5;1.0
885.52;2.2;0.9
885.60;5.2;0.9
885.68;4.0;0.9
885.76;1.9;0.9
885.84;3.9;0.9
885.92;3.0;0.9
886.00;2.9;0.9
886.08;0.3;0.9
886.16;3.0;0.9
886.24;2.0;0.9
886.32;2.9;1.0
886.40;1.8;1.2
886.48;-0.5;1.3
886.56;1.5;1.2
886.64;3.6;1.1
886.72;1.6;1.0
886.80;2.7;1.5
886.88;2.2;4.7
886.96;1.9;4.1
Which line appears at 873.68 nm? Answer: [S II] 6716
